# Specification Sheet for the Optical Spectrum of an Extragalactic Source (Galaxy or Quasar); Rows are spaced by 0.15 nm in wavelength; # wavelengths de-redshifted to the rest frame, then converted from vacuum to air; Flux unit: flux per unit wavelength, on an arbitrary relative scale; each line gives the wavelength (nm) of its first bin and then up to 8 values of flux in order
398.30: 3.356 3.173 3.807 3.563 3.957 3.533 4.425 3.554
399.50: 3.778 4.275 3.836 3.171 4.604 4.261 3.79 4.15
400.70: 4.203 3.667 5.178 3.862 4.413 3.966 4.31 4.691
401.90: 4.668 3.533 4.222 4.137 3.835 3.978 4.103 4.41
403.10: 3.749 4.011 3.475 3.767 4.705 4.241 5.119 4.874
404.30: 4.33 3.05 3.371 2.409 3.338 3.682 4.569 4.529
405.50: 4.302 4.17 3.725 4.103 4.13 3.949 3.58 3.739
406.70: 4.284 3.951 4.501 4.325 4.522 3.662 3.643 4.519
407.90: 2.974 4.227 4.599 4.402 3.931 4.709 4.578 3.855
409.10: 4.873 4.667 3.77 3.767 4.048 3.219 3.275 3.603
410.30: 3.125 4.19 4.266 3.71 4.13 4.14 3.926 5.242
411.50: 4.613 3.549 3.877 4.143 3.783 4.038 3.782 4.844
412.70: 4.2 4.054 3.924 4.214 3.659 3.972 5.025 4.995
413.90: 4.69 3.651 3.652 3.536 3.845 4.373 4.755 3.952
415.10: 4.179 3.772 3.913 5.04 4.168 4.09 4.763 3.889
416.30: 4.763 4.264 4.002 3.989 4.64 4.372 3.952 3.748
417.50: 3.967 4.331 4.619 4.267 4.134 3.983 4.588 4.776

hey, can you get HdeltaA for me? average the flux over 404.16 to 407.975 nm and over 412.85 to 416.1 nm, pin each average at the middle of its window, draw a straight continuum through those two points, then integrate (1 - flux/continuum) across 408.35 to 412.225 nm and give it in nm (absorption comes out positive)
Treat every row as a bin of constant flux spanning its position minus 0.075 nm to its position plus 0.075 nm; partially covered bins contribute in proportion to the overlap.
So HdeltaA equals 0.005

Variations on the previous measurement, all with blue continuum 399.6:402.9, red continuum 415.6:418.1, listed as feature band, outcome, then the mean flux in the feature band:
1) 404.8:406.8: 0.08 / 3.99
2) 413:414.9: 0.02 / 4.18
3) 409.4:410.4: 0.16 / 3.54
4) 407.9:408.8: -0.02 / 4.27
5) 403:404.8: 0.09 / 3.95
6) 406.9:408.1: 0.04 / 4.04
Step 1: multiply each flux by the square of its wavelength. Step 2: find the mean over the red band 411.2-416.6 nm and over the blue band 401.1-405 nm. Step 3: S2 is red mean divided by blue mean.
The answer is 1.1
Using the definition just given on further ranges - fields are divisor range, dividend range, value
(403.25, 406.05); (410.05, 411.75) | 1.04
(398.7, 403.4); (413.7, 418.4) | 1.12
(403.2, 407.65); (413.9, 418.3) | 1.10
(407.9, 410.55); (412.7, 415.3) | 1.05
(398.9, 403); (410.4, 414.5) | 1.07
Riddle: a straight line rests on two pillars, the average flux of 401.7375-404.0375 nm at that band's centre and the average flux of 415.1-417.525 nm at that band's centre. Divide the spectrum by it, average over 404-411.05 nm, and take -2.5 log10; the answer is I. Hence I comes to 0.04 mag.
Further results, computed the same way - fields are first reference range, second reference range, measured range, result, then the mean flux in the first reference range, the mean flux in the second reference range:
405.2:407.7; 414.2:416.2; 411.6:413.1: 0.03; 4.09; 4.16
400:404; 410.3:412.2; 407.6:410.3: 0.02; 4.16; 4.09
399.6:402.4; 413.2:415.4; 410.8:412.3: 0.00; 4.15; 4.14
